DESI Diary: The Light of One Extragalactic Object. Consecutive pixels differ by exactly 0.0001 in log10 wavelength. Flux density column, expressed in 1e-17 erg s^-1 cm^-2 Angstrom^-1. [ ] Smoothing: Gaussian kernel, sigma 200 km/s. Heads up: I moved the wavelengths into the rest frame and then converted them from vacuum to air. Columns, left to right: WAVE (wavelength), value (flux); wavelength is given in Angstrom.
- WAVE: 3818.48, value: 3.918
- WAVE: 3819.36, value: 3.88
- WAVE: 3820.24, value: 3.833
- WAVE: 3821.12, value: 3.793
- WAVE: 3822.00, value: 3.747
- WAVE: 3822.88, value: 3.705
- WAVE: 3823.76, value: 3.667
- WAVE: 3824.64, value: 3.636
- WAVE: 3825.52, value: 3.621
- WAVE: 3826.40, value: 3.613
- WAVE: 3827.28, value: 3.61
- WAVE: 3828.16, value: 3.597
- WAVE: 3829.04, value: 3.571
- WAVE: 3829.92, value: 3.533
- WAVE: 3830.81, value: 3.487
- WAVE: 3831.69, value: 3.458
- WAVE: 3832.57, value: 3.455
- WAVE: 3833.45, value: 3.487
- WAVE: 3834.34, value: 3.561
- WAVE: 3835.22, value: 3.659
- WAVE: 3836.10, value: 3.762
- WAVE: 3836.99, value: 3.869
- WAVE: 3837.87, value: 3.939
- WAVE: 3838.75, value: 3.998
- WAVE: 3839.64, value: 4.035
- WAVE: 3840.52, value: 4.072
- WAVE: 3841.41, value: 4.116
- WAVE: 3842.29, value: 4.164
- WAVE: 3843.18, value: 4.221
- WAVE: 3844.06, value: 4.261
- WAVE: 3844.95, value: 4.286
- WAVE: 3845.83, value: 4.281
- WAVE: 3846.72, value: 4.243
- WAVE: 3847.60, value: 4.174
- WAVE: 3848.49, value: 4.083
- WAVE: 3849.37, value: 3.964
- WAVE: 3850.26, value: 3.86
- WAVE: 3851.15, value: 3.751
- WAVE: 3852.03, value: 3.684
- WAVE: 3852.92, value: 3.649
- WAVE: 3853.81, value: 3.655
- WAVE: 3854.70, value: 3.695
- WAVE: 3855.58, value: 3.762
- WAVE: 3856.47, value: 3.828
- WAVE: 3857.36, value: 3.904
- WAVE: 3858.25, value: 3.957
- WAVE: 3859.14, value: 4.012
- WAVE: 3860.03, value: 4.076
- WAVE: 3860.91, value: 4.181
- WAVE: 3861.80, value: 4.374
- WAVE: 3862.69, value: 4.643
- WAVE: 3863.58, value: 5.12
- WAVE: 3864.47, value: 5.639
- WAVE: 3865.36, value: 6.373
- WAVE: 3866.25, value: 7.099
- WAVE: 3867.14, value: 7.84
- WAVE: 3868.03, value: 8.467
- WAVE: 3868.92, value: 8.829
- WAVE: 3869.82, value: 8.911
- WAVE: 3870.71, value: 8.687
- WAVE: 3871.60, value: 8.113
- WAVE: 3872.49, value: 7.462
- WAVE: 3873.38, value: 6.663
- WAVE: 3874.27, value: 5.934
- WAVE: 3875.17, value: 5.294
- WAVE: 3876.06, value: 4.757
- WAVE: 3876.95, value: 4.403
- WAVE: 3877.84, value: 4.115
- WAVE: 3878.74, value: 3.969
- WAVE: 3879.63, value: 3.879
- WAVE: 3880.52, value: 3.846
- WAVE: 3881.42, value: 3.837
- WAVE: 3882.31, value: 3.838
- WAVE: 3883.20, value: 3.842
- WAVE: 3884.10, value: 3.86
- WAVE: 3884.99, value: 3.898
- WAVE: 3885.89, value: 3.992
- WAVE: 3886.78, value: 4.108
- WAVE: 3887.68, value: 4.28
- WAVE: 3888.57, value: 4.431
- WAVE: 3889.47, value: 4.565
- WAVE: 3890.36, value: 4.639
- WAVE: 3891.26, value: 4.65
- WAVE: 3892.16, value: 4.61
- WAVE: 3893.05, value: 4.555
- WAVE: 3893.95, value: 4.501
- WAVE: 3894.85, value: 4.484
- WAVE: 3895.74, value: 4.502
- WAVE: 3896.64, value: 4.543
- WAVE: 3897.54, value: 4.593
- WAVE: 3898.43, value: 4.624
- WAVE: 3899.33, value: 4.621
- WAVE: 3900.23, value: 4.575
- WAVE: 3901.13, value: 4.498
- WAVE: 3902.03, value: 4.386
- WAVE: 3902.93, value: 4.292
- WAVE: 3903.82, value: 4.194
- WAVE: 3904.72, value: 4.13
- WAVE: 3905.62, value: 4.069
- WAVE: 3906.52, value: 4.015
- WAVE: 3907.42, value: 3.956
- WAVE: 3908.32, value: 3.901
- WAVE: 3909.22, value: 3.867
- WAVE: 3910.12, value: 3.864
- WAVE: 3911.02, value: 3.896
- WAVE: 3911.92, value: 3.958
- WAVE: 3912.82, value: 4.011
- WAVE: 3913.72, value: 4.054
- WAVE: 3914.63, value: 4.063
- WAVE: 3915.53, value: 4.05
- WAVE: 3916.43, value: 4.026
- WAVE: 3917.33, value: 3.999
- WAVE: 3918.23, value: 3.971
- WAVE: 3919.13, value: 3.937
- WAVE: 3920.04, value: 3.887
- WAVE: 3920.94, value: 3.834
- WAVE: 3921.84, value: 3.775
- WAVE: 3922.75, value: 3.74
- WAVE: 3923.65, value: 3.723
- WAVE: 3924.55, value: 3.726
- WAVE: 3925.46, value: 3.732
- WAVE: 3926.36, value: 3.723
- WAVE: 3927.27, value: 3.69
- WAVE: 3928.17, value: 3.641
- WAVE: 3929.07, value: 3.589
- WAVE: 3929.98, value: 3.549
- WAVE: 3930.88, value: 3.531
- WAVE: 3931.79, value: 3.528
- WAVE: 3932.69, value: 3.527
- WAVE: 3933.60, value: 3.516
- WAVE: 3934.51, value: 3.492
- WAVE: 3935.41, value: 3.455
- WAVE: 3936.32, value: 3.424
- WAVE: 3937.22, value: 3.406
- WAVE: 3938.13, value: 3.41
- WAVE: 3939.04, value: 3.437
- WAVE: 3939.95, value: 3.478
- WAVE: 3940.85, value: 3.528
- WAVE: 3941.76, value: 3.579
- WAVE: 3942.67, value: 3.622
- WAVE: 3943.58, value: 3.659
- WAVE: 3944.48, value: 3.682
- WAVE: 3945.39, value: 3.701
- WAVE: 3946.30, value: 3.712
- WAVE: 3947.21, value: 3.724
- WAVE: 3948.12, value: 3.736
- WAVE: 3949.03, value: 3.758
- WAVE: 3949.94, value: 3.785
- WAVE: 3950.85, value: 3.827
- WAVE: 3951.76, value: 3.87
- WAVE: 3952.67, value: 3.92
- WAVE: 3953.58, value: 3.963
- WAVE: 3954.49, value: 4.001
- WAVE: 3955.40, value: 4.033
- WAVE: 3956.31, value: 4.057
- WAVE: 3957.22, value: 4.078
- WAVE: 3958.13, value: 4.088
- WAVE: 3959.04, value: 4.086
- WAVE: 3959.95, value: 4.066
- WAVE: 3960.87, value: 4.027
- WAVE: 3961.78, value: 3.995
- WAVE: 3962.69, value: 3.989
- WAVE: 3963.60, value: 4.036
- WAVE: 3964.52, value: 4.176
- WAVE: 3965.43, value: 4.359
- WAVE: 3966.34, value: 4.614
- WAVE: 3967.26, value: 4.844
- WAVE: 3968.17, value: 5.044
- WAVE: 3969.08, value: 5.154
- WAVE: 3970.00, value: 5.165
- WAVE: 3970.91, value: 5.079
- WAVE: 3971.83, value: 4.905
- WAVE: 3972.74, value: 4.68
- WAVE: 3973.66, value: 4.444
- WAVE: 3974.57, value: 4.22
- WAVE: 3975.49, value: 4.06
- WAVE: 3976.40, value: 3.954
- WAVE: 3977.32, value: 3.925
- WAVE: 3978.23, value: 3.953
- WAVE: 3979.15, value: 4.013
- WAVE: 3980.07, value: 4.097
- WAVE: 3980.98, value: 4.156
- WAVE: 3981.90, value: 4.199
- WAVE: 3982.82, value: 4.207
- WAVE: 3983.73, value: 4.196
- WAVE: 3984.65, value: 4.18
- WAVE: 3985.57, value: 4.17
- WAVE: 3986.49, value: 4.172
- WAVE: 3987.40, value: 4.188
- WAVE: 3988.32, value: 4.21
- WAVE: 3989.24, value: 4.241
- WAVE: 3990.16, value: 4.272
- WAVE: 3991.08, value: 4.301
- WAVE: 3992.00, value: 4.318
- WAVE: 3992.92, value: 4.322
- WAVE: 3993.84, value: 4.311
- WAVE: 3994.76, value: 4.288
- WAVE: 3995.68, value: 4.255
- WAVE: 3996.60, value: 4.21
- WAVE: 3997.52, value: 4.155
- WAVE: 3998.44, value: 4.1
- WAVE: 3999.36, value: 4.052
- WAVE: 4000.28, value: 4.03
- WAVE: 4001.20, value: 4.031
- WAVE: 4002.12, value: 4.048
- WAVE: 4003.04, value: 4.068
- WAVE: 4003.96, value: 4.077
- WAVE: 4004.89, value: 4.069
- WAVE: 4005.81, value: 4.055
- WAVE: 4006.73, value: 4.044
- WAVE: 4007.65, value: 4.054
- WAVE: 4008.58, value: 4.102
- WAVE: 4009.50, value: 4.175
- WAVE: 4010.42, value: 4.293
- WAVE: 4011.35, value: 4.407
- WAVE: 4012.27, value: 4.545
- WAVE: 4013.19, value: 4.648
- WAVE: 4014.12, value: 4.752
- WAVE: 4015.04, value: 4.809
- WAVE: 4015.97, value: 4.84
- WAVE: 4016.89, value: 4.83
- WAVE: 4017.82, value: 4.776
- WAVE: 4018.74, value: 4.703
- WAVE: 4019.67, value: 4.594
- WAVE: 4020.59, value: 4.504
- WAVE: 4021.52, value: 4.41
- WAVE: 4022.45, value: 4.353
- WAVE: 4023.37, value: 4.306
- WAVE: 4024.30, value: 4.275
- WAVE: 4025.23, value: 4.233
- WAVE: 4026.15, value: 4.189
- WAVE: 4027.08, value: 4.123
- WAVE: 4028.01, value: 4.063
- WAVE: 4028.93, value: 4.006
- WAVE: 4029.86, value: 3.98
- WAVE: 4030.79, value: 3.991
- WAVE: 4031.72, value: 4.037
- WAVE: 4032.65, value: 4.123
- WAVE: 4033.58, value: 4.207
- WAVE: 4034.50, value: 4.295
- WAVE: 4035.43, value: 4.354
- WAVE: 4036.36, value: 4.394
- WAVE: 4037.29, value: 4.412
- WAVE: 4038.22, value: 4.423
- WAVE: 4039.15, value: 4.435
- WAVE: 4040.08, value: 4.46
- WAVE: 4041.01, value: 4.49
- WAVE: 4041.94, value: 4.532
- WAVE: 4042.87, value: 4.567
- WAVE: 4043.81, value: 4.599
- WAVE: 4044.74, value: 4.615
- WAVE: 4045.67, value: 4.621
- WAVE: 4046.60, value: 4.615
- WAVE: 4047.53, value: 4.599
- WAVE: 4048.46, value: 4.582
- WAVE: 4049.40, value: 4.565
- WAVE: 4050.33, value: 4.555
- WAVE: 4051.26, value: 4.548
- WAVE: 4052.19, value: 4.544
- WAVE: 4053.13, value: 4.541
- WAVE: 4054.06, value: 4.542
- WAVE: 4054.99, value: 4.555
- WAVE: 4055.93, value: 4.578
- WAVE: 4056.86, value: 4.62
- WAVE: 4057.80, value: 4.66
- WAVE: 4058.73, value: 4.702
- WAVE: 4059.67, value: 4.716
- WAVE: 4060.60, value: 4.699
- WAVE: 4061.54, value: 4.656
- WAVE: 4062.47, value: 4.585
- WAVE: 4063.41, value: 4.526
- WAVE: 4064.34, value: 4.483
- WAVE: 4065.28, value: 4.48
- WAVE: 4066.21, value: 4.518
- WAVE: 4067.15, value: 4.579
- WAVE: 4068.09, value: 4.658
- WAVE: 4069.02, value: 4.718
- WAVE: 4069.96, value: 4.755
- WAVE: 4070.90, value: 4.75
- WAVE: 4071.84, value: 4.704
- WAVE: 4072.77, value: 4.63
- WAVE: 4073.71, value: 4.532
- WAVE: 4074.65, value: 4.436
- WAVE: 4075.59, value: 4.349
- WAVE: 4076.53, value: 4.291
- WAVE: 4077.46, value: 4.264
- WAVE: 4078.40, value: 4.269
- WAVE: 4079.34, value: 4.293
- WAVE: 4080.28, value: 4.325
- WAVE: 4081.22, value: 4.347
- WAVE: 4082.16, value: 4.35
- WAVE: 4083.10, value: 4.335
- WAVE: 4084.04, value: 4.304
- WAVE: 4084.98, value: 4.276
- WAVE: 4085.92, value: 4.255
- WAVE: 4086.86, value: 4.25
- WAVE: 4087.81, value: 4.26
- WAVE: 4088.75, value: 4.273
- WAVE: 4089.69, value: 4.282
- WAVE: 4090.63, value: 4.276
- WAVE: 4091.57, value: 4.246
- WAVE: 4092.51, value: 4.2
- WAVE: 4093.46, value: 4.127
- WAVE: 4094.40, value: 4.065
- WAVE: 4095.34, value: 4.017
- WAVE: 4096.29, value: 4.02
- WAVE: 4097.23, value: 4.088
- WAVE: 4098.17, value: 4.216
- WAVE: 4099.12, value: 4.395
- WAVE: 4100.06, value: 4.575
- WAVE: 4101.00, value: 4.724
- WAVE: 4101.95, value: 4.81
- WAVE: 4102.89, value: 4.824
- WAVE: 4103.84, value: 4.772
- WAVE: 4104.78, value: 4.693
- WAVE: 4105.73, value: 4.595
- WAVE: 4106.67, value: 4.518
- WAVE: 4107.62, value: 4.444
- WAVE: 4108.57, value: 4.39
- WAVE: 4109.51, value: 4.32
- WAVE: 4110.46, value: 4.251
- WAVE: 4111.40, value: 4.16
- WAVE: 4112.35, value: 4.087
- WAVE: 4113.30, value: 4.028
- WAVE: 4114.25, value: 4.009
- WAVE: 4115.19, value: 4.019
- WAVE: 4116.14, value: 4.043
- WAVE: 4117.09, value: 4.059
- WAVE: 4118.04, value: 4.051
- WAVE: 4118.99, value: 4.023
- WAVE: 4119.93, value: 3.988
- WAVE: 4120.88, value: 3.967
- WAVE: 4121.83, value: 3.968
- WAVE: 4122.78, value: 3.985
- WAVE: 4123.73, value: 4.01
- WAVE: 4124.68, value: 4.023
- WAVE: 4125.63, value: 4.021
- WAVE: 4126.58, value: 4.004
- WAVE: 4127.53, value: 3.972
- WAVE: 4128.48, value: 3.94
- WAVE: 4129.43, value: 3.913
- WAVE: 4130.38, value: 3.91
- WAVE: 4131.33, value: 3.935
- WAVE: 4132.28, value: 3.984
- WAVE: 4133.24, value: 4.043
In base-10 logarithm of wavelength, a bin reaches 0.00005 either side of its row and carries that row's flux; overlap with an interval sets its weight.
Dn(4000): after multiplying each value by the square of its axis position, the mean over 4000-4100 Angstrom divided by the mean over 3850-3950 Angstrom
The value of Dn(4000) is 1.09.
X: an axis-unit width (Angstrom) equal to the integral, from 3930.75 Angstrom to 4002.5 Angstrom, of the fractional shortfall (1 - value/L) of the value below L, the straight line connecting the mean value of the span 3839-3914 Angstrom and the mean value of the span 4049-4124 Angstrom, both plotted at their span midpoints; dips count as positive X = 7.6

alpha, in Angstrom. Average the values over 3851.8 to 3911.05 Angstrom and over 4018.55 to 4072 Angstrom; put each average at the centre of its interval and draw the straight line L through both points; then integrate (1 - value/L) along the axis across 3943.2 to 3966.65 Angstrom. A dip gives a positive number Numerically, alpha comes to 3.5 Angstrom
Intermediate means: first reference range 4.81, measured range 3.96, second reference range 4.47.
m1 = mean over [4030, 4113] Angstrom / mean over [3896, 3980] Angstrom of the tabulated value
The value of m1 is 1.1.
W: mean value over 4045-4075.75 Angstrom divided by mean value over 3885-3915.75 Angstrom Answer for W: 1.08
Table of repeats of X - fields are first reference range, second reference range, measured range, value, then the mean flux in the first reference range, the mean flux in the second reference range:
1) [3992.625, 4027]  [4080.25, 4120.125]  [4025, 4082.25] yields -2.04 Angstrom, 4.32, 4.29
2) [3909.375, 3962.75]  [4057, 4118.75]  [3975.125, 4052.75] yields -3.97 Angstrom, 3.78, 4.39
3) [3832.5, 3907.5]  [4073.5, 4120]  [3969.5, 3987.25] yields 0.67 Angstrom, 4.64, 4.3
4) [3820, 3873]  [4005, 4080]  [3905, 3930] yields 3.55 Angstrom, 4.54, 4.46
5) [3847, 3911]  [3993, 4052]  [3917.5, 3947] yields 6.17 Angstrom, 4.74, 4.35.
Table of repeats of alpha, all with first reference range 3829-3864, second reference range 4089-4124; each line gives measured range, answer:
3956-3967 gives -0.2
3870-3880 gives -4.7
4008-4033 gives -1.3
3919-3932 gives 1.1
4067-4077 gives -0.9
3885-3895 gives -1.0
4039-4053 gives -1.3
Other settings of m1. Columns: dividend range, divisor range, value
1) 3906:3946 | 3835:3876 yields 0.75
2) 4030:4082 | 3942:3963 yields 1.16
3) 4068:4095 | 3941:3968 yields 1.10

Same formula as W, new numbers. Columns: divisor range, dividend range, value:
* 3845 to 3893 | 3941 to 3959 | 0.78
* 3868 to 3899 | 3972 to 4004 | 0.82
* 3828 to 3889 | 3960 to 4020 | 0.94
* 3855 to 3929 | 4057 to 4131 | 0.93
